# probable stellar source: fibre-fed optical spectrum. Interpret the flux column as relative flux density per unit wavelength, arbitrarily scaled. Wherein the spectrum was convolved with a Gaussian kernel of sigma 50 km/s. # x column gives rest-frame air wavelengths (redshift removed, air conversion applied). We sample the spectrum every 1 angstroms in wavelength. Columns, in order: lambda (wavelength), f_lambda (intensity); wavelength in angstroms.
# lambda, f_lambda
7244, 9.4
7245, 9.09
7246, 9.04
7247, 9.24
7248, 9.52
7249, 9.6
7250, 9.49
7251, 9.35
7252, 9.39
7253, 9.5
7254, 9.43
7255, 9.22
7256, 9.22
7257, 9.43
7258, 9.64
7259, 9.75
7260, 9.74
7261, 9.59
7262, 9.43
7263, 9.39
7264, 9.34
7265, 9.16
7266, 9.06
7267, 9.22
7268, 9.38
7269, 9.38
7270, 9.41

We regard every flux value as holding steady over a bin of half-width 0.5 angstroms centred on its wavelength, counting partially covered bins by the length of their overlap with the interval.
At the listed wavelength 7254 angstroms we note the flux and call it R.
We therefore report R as 9.43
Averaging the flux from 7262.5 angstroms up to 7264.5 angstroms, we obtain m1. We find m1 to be 9.37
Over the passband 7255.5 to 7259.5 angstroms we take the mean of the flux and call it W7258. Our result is 9.51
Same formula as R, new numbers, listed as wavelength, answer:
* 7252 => 9.39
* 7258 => 9.64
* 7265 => 9.16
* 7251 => 9.35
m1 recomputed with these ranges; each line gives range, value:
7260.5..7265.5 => 9.38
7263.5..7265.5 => 9.25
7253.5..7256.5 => 9.29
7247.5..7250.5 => 9.54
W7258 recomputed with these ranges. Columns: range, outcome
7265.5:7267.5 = 9.14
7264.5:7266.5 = 9.11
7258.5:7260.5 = 9.75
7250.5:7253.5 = 9.41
